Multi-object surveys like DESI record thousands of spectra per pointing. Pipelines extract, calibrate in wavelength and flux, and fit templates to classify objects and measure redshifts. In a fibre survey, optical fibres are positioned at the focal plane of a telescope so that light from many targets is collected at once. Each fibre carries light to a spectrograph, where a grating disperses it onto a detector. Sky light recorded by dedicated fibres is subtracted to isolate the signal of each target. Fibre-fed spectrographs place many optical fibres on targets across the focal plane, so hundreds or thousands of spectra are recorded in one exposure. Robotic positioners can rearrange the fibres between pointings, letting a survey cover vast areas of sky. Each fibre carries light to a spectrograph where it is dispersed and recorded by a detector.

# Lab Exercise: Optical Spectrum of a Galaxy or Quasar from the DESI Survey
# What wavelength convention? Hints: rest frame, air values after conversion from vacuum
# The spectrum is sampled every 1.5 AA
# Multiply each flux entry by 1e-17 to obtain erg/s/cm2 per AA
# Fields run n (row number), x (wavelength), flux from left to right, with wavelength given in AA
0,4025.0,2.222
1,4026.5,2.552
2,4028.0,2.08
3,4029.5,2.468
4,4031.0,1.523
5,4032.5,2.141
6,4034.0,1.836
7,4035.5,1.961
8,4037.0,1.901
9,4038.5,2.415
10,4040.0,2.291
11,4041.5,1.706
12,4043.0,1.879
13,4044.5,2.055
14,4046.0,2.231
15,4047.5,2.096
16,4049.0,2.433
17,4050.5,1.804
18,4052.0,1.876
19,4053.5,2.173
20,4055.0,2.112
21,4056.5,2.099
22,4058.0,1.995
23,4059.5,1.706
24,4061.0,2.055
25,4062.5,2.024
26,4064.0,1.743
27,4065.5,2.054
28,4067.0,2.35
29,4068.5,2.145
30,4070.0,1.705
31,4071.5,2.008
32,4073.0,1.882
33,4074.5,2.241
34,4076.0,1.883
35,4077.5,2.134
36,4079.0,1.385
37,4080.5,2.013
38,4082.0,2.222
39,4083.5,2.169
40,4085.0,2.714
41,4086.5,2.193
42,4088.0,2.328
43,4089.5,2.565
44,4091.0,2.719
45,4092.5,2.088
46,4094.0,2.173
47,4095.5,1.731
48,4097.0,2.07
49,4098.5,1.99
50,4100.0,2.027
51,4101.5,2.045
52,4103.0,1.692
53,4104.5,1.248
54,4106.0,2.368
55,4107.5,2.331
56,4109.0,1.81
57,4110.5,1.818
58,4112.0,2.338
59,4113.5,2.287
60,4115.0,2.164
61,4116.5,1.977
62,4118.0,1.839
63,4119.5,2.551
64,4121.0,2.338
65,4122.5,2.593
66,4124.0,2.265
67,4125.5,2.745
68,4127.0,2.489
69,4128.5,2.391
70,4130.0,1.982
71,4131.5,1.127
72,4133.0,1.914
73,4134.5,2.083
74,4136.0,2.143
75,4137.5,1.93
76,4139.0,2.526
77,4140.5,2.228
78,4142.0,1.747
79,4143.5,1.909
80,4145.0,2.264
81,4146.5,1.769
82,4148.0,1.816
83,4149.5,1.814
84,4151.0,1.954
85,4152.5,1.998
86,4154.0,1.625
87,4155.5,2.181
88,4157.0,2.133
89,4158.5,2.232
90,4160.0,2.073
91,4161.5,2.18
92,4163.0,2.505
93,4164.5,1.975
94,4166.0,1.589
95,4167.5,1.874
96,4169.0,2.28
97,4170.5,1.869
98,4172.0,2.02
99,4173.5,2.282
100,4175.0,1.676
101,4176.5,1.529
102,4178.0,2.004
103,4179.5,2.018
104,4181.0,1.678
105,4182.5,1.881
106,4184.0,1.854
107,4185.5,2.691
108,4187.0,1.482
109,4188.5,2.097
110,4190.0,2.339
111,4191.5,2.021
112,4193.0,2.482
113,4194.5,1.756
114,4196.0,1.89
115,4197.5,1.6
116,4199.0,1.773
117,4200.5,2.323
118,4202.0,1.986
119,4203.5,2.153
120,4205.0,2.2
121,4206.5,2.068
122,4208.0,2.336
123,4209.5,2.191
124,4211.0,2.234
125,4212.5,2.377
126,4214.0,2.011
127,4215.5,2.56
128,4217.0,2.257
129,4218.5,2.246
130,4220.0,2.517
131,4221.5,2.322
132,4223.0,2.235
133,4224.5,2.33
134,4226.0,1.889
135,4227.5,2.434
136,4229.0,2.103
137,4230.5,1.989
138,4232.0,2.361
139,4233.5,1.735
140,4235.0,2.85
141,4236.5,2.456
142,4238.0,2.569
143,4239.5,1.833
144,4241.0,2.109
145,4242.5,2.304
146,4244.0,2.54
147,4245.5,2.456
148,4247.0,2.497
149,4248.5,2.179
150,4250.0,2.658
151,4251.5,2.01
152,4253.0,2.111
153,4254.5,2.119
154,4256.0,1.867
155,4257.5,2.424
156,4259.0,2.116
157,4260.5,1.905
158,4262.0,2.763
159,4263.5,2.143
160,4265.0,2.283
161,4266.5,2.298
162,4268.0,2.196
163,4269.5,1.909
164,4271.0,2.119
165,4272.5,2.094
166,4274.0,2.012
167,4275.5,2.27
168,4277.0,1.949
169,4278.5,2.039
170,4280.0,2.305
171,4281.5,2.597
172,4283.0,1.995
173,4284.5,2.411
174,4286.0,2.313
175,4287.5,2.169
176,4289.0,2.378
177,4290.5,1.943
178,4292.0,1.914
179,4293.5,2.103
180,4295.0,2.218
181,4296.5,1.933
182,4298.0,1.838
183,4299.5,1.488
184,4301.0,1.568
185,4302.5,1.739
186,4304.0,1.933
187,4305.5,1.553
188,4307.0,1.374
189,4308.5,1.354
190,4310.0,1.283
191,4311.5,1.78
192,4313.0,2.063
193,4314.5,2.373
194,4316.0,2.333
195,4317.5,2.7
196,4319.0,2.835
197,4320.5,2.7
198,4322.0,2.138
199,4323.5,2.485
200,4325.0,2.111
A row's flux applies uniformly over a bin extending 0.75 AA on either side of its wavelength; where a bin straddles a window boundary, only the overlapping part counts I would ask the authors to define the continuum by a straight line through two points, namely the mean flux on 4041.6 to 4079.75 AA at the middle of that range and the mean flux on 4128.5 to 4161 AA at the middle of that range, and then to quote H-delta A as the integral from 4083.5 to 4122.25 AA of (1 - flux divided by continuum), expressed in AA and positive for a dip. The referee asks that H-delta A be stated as -2.9 AA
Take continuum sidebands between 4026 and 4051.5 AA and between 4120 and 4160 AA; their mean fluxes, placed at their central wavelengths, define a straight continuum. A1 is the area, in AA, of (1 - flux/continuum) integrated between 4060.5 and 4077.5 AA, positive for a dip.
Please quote 0.53 AA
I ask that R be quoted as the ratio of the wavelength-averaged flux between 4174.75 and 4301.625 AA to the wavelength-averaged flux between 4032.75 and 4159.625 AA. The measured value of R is 1.0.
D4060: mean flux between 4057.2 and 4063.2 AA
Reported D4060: 1.95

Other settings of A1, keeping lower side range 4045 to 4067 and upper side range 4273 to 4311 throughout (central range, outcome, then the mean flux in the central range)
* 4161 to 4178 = 0.1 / 1.98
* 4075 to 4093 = -1.5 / 2.2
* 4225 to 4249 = -3.7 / 2.27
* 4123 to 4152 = -0.8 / 2.06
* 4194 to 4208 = -0.1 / 2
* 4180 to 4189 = 0.2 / 1.94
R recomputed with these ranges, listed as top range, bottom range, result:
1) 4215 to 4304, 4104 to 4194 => 1.06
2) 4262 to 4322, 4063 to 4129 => 0.97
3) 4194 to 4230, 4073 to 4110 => 1.04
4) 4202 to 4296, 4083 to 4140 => 1.03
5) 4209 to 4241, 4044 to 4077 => 1.11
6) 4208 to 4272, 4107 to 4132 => 1.03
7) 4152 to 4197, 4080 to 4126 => 0.92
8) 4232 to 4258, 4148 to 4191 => 1.14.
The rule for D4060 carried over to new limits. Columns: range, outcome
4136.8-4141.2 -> 2.23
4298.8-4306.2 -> 1.66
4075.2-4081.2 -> 1.86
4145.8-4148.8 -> 1.79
